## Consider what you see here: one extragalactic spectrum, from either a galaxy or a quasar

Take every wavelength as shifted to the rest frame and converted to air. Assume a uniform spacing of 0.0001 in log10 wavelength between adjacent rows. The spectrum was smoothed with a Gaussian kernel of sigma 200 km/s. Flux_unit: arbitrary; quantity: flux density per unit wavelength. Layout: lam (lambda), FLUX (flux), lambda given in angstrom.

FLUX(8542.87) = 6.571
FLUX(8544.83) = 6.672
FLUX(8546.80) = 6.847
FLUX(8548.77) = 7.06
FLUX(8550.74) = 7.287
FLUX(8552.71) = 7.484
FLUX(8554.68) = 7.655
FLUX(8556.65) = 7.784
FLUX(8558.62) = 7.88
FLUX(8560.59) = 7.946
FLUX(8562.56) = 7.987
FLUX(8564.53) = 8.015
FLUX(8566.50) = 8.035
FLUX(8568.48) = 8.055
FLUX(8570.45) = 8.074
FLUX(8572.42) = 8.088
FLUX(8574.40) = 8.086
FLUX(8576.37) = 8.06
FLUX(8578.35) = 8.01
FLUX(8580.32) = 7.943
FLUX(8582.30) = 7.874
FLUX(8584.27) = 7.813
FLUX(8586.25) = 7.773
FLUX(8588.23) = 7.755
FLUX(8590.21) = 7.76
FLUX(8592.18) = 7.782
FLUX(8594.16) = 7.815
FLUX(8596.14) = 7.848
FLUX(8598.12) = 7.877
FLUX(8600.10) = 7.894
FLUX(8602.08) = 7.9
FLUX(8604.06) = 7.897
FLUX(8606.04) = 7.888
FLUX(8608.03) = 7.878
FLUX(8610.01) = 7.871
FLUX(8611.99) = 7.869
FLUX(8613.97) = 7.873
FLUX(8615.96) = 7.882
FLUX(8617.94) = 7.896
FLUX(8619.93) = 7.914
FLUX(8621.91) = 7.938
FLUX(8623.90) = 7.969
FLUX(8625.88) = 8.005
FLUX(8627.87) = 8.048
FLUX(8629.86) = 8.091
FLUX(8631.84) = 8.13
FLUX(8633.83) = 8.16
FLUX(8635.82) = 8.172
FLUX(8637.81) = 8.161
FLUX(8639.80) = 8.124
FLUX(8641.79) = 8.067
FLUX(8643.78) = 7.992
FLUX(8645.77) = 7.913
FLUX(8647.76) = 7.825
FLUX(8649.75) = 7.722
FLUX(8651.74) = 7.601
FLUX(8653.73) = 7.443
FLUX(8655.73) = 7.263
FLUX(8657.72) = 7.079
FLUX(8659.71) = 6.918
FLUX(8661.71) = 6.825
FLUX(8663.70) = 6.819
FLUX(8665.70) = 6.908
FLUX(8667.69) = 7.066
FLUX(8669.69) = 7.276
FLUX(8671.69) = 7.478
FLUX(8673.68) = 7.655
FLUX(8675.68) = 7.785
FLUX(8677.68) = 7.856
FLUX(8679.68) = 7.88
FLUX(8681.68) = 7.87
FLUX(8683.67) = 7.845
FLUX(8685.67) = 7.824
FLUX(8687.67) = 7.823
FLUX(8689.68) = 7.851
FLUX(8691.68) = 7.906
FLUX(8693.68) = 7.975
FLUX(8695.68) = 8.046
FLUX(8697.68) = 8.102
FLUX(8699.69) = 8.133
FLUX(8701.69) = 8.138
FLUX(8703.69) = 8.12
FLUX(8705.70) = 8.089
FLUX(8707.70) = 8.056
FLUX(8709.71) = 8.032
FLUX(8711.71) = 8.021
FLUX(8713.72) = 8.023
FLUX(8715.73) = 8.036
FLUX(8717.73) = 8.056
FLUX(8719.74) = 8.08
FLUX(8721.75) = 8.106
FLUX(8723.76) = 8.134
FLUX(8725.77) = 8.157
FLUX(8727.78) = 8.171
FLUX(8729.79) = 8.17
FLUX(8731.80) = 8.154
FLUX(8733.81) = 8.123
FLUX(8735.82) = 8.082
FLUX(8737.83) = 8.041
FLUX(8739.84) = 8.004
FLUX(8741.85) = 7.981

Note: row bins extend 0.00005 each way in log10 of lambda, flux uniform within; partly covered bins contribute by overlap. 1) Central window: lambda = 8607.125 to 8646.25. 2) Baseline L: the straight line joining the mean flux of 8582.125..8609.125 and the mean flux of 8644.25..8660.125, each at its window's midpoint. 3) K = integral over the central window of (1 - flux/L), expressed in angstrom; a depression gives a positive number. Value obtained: -1.74 angstrom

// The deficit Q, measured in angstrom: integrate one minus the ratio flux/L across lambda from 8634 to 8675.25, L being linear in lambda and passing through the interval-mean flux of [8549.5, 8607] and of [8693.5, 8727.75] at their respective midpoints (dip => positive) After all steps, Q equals 2.4 angstrom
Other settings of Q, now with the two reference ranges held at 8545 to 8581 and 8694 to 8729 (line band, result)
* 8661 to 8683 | 1.6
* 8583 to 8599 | 0.0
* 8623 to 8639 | -0.4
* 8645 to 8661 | 1.0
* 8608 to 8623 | 0.0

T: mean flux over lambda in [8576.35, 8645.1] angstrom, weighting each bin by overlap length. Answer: 7.94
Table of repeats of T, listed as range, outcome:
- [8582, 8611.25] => 7.84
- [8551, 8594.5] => 7.89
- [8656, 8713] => 7.69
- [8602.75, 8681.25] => 7.72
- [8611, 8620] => 7.88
